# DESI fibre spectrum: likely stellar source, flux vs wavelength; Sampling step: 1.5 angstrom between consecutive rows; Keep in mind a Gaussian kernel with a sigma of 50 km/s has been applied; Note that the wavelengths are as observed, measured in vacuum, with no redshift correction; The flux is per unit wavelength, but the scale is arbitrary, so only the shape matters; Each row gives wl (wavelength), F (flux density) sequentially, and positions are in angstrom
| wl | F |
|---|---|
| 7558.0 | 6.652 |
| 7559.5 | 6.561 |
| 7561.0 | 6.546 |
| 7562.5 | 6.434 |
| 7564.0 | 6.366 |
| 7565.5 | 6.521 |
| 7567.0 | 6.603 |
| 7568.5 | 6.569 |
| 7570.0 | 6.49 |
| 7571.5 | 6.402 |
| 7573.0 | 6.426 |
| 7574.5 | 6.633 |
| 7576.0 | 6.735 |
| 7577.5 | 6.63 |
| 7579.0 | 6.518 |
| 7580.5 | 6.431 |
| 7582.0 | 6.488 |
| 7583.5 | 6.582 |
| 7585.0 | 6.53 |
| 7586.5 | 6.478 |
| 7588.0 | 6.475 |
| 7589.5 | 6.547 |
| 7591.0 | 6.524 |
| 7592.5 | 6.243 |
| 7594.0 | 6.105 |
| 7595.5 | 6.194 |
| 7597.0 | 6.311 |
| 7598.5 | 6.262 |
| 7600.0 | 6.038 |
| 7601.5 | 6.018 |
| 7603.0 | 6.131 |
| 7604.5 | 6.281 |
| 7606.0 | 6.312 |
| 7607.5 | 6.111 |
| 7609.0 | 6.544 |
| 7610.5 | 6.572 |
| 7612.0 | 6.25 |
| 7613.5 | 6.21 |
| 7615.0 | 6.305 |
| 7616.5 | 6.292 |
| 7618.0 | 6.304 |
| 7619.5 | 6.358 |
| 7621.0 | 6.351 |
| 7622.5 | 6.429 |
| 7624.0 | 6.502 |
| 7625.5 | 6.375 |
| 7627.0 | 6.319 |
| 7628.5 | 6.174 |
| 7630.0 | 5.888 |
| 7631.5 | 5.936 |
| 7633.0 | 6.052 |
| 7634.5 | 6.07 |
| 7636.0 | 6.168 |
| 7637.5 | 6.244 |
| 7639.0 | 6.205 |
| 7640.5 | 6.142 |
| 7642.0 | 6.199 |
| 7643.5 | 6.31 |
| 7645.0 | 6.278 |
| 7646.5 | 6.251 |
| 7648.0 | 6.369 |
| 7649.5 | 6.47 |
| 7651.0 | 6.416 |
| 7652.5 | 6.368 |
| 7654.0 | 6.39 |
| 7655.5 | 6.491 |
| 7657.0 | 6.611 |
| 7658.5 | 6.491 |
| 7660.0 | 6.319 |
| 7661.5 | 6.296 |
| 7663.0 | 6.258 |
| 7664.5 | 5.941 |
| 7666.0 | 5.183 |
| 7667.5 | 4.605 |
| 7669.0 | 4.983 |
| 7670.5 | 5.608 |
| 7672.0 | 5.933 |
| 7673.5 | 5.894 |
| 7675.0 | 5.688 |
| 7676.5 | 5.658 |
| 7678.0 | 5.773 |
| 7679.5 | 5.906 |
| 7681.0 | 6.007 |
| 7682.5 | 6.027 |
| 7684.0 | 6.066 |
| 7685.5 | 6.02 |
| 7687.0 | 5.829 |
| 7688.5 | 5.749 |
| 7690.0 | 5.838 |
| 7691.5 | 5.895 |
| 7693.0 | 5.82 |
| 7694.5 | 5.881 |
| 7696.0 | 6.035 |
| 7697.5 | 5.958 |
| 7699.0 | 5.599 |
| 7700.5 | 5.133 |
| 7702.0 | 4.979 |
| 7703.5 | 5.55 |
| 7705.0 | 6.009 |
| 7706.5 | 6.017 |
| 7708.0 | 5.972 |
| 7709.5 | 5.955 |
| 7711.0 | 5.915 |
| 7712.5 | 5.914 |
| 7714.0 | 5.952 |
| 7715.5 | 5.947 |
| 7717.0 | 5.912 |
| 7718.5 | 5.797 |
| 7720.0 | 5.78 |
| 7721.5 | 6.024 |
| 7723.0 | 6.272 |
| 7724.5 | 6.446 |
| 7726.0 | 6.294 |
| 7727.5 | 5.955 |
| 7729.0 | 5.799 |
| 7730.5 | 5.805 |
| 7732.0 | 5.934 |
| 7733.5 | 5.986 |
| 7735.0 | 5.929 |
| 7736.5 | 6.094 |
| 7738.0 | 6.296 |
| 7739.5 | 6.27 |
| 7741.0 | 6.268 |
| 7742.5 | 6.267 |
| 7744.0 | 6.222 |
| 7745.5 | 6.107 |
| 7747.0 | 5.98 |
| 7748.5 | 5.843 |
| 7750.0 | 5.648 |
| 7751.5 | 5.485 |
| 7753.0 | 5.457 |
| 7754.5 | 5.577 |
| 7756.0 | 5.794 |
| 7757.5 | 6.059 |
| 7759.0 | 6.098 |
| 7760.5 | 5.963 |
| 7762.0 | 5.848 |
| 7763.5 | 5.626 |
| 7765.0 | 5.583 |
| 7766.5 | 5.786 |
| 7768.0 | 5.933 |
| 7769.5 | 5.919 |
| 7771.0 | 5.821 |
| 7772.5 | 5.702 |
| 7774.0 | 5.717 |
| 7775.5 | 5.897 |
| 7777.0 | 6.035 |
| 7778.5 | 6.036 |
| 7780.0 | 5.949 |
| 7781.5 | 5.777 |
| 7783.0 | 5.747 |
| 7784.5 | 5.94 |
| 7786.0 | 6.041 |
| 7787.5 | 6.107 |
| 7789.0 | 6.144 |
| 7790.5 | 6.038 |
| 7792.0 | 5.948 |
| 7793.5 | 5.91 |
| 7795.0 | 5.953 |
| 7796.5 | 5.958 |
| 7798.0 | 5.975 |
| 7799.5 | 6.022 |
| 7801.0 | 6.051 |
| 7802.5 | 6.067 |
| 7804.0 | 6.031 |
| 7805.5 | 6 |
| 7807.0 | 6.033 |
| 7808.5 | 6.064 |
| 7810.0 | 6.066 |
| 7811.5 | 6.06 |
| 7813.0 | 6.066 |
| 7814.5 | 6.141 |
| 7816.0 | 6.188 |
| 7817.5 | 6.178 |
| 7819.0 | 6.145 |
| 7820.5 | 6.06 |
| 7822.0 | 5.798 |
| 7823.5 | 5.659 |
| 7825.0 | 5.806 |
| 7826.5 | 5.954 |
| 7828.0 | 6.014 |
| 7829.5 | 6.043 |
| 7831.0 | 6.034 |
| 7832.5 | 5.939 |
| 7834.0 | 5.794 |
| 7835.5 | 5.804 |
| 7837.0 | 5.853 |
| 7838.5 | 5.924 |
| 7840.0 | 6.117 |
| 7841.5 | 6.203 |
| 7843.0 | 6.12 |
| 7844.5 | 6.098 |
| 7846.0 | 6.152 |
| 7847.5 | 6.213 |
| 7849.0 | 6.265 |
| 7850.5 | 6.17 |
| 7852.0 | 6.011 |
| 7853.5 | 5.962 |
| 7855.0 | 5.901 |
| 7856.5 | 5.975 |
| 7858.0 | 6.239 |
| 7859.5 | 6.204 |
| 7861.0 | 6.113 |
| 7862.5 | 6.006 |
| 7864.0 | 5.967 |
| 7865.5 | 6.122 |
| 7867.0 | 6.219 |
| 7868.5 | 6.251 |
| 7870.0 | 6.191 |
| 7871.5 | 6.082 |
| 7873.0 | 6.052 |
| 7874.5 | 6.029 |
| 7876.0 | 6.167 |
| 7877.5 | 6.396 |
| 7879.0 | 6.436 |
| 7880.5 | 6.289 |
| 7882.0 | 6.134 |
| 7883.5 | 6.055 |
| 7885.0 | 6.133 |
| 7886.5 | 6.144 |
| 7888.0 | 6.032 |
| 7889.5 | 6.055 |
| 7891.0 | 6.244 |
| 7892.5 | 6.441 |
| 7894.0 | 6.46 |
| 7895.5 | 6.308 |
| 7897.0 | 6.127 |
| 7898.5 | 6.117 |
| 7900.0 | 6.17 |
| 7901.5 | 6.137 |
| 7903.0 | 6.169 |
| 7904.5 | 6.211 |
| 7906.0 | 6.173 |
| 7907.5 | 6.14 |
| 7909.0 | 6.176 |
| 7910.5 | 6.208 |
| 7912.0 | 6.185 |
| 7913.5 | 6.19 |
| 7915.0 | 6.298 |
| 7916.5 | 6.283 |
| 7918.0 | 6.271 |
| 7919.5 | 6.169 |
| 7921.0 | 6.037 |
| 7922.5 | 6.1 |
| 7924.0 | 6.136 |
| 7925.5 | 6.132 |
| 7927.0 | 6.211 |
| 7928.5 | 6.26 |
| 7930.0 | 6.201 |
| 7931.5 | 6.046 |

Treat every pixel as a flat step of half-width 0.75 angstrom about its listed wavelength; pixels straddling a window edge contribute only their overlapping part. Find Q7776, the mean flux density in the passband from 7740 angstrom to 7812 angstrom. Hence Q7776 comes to 5.93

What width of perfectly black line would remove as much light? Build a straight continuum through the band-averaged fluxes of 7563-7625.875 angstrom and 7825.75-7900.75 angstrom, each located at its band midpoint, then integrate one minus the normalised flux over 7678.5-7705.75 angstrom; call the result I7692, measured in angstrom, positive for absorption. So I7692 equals 2.2 angstrom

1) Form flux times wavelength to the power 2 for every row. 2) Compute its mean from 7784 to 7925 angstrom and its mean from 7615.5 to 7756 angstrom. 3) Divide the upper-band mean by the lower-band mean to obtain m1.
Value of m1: 1.1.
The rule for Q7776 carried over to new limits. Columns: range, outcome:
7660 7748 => 5.89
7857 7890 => 6.15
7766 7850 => 5.99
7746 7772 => 5.79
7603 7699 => 6.09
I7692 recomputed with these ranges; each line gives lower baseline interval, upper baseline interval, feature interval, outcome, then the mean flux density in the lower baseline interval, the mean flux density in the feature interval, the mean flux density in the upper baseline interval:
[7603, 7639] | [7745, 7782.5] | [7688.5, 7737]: 0.8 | 6.26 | 5.88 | 5.82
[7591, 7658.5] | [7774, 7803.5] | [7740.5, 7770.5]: 0.8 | 6.27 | 5.87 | 5.97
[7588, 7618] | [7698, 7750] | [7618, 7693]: 0.8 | 6.28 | 6.07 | 5.94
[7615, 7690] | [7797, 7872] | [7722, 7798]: 1.5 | 6.09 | 5.95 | 6.05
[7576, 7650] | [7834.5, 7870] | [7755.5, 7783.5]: 1.4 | 6.31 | 5.86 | 6.08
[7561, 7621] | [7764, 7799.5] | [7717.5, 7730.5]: 0.1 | 6.39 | 6.03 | 5.91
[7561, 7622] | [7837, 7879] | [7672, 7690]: 1.2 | 6.39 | 5.88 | 6.12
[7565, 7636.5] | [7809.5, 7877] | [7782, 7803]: 0.4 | 6.35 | 5.99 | 6.05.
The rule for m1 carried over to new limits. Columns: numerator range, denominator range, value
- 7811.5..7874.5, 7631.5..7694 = 1.05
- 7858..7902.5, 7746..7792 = 1.09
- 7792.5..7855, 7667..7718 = 1.08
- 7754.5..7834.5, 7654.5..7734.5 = 1.04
